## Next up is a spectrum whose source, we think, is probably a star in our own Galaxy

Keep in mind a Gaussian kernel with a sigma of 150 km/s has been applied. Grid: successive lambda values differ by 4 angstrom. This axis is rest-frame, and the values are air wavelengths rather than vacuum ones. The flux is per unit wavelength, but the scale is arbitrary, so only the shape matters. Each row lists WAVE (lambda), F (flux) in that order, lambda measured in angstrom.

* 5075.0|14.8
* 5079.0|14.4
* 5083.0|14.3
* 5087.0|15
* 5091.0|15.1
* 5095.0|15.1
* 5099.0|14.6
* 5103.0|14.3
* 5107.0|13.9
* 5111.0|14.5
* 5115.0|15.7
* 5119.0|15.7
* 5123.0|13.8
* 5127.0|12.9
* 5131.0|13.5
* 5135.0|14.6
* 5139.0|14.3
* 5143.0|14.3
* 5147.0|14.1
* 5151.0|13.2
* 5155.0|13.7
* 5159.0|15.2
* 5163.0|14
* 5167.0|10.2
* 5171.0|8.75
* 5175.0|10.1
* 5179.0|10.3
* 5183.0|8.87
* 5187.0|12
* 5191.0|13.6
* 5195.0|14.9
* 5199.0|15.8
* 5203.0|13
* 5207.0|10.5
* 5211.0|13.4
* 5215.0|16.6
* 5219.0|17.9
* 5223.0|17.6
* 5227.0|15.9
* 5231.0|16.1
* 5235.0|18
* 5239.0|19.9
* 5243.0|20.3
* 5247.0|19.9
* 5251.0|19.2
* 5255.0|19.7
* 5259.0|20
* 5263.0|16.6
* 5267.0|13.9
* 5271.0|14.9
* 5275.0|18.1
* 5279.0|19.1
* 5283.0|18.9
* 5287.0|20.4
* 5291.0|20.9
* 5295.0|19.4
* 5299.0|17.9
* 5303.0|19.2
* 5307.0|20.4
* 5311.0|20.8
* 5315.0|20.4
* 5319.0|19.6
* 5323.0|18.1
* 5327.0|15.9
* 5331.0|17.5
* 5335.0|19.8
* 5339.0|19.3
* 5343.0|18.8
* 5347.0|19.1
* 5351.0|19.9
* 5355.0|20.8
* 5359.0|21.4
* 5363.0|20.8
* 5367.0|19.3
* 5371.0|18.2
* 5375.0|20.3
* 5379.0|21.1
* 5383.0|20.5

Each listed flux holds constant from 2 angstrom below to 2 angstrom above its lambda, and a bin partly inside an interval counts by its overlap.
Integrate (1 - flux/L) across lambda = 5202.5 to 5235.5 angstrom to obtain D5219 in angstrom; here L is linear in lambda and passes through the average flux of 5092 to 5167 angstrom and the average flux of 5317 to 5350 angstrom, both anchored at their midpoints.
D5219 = 1.42 angstrom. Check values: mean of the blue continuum 14.2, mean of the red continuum 18.6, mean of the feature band 15.4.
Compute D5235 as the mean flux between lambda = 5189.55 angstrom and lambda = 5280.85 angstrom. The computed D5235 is 16.7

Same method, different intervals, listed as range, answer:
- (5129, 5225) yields 13.4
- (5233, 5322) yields 19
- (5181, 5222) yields 13.8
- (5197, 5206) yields 14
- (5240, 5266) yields 19.1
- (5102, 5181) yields 13.3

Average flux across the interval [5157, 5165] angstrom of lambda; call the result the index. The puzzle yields 14.6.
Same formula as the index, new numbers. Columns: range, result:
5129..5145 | 14.2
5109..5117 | 15.1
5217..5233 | 16.9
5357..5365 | 21.1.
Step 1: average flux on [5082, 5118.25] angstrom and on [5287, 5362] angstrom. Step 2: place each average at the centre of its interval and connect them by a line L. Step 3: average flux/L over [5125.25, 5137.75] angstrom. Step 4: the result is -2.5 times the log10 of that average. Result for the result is 0.127 mag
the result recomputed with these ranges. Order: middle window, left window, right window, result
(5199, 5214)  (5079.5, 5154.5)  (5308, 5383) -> 0.247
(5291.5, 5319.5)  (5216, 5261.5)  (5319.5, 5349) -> -0.073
